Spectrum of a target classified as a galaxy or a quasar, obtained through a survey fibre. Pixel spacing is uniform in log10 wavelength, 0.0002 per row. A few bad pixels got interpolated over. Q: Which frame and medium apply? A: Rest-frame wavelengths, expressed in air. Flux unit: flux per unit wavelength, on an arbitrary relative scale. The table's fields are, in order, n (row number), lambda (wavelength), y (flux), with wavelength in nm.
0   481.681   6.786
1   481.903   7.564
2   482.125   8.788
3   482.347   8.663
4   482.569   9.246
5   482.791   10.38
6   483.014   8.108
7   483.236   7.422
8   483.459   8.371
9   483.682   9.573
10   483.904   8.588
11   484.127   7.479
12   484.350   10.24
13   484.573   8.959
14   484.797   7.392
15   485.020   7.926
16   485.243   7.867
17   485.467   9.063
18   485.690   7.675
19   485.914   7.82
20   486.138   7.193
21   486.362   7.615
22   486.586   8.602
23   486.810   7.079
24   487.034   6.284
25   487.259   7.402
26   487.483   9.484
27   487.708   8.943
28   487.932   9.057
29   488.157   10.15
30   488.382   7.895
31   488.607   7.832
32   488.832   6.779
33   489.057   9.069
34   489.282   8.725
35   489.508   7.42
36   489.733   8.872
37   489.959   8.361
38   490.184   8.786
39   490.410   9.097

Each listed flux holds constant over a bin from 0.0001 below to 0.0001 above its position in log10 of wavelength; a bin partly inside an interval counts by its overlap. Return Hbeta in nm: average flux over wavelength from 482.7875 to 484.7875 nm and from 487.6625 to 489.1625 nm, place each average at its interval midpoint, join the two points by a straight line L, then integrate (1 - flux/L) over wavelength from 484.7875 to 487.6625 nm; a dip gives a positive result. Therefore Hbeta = 0.24 nm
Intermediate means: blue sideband 8.63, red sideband 8.51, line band 7.84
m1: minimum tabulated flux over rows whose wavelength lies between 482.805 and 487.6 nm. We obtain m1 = 6.284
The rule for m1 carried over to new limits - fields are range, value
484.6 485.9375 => 7.392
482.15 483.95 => 7.422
